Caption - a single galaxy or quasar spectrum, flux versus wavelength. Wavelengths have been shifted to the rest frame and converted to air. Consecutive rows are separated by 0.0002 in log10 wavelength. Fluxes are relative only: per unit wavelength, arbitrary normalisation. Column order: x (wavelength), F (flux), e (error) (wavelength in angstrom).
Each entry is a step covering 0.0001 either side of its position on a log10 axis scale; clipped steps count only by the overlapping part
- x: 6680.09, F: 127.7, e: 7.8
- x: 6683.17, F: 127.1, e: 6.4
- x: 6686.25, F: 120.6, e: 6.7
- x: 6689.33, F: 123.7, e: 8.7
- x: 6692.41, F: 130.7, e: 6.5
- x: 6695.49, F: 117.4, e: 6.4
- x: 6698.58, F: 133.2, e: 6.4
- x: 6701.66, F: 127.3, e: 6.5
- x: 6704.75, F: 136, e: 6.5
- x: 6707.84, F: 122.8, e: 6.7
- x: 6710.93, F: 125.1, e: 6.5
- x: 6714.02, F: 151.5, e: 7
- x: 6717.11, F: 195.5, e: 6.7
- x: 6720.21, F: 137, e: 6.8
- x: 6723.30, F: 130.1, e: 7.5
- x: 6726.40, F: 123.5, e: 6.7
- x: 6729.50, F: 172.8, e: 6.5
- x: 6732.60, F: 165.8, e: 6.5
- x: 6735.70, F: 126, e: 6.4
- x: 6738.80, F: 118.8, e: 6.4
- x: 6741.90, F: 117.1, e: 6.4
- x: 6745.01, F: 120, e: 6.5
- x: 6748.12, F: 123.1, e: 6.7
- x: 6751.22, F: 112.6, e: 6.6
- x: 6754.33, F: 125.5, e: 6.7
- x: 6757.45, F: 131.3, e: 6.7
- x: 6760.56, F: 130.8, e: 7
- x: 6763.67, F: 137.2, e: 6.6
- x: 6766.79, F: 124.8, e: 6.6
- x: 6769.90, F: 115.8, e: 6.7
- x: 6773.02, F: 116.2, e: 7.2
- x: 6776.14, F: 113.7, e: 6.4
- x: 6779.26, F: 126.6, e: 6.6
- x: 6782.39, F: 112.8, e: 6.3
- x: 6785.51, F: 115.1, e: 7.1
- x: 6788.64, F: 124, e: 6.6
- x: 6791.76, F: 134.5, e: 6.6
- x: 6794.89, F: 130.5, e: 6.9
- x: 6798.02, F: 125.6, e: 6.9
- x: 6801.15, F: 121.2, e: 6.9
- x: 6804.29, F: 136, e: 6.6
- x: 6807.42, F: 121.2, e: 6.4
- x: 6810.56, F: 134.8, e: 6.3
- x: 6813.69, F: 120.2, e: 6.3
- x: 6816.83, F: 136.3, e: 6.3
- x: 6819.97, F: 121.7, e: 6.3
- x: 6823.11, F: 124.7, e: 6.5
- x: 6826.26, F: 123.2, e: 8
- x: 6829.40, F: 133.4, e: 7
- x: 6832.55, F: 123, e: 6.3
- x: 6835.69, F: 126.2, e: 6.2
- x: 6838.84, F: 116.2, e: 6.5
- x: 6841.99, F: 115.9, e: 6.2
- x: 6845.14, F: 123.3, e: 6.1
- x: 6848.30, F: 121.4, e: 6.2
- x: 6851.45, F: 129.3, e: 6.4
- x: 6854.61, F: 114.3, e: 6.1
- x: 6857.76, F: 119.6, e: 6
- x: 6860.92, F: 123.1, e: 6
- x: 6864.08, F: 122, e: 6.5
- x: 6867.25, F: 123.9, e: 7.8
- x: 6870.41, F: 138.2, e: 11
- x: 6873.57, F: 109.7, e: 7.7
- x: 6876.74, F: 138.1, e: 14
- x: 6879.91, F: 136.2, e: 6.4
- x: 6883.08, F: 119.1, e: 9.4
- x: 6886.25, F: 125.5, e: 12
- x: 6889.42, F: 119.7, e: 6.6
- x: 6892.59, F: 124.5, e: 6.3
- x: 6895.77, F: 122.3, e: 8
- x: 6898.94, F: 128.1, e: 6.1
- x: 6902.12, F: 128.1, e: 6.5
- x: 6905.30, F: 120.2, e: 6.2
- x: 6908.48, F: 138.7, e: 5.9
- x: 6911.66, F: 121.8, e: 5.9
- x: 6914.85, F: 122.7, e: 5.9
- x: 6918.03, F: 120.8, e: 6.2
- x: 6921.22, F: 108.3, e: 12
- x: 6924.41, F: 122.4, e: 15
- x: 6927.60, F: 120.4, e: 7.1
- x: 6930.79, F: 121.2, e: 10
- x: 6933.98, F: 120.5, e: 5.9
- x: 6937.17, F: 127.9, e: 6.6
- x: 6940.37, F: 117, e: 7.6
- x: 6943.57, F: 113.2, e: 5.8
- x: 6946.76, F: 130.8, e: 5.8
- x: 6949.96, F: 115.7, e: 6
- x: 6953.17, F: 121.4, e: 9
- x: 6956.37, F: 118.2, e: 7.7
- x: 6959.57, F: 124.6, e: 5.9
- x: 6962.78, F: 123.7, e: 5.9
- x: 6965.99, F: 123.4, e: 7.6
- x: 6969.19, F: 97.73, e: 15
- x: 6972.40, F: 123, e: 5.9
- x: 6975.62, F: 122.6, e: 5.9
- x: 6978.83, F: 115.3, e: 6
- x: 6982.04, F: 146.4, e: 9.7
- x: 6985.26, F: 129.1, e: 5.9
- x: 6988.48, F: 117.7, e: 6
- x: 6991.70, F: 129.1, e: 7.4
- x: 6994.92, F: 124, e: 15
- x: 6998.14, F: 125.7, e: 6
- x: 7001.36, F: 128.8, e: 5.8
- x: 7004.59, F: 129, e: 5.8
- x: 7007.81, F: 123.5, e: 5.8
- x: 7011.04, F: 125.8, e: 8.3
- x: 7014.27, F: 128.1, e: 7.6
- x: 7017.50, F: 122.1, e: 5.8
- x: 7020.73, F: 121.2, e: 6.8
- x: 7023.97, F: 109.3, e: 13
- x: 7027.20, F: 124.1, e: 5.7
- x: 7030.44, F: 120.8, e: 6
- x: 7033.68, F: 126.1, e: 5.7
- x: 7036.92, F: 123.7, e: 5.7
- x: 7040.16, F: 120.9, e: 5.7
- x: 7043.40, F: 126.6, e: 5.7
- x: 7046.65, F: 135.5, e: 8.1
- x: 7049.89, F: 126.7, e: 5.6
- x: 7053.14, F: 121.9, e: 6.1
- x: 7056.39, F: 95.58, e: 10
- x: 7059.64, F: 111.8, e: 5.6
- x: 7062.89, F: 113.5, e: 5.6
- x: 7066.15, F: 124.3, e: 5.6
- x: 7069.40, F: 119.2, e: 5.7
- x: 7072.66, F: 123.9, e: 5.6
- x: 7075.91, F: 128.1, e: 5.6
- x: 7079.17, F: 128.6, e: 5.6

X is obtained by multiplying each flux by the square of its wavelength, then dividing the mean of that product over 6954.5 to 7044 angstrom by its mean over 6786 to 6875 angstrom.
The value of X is 1.0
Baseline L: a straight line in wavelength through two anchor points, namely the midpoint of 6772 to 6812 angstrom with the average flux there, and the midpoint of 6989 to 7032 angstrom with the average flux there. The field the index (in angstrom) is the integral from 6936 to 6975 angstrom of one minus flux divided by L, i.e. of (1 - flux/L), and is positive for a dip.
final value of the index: 1.3 angstrom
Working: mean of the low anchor 124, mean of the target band 120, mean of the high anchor 124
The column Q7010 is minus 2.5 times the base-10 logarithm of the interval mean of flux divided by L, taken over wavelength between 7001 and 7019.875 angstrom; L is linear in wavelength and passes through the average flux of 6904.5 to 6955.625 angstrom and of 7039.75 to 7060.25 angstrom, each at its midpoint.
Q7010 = -0.05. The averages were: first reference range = 121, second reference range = 120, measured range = 126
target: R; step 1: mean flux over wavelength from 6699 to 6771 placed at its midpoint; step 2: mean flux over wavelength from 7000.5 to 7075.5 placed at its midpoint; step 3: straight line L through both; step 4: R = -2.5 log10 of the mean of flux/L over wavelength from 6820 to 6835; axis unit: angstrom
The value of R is 0.037 mag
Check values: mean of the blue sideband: 134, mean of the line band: 126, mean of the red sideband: 122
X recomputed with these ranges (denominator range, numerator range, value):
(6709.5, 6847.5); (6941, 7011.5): 1.01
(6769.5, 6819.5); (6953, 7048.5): 1.06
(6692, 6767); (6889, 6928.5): 0.97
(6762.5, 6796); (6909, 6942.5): 1.03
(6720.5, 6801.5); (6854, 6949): 1.01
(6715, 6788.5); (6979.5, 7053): 1.04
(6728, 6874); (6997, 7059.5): 1.04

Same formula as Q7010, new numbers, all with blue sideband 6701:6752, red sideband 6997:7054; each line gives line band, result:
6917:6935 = 0.08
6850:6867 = 0.08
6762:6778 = 0.11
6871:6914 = 0.03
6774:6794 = 0.11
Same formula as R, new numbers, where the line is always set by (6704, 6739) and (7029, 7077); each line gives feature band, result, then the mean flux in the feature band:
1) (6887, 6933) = 0.07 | 123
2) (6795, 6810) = 0.09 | 127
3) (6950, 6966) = 0.05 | 121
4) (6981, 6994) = -0.03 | 129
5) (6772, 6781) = 0.17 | 119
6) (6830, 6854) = 0.11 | 122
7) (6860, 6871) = 0.06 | 126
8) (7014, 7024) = 0.02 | 121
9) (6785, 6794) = 0.10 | 126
